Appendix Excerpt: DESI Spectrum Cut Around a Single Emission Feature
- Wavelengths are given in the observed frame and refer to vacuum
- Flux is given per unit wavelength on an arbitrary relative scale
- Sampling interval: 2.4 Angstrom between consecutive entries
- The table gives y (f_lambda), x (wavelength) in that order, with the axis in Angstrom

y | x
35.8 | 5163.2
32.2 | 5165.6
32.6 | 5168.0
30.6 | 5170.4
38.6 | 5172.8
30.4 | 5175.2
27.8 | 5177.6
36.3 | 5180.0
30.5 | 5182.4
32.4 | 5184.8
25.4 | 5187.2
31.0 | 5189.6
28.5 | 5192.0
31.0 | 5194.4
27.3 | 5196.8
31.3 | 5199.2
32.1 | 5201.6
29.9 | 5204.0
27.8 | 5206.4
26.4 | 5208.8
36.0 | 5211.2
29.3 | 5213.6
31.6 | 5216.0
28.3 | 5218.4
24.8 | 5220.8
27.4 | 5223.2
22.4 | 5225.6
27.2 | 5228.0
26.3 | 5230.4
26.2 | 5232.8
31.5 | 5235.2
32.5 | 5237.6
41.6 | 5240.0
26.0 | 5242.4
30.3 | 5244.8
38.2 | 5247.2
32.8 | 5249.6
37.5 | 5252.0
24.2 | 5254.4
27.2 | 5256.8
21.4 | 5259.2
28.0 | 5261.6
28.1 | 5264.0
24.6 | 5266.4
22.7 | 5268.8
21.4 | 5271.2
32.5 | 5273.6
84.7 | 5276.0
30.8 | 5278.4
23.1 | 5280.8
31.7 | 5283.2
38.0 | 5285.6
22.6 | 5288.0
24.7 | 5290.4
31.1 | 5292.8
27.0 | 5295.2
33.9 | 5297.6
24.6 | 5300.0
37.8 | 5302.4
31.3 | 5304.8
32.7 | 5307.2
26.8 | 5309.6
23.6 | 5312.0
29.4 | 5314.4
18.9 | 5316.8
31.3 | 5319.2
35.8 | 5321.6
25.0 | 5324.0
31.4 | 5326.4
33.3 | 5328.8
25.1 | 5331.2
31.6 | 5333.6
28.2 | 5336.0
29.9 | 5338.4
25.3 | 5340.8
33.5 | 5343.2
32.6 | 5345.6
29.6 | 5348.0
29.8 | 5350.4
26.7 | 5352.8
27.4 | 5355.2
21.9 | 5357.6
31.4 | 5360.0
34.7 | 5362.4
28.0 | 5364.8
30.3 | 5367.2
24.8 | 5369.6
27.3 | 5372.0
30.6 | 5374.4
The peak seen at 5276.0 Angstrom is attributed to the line H-gamma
